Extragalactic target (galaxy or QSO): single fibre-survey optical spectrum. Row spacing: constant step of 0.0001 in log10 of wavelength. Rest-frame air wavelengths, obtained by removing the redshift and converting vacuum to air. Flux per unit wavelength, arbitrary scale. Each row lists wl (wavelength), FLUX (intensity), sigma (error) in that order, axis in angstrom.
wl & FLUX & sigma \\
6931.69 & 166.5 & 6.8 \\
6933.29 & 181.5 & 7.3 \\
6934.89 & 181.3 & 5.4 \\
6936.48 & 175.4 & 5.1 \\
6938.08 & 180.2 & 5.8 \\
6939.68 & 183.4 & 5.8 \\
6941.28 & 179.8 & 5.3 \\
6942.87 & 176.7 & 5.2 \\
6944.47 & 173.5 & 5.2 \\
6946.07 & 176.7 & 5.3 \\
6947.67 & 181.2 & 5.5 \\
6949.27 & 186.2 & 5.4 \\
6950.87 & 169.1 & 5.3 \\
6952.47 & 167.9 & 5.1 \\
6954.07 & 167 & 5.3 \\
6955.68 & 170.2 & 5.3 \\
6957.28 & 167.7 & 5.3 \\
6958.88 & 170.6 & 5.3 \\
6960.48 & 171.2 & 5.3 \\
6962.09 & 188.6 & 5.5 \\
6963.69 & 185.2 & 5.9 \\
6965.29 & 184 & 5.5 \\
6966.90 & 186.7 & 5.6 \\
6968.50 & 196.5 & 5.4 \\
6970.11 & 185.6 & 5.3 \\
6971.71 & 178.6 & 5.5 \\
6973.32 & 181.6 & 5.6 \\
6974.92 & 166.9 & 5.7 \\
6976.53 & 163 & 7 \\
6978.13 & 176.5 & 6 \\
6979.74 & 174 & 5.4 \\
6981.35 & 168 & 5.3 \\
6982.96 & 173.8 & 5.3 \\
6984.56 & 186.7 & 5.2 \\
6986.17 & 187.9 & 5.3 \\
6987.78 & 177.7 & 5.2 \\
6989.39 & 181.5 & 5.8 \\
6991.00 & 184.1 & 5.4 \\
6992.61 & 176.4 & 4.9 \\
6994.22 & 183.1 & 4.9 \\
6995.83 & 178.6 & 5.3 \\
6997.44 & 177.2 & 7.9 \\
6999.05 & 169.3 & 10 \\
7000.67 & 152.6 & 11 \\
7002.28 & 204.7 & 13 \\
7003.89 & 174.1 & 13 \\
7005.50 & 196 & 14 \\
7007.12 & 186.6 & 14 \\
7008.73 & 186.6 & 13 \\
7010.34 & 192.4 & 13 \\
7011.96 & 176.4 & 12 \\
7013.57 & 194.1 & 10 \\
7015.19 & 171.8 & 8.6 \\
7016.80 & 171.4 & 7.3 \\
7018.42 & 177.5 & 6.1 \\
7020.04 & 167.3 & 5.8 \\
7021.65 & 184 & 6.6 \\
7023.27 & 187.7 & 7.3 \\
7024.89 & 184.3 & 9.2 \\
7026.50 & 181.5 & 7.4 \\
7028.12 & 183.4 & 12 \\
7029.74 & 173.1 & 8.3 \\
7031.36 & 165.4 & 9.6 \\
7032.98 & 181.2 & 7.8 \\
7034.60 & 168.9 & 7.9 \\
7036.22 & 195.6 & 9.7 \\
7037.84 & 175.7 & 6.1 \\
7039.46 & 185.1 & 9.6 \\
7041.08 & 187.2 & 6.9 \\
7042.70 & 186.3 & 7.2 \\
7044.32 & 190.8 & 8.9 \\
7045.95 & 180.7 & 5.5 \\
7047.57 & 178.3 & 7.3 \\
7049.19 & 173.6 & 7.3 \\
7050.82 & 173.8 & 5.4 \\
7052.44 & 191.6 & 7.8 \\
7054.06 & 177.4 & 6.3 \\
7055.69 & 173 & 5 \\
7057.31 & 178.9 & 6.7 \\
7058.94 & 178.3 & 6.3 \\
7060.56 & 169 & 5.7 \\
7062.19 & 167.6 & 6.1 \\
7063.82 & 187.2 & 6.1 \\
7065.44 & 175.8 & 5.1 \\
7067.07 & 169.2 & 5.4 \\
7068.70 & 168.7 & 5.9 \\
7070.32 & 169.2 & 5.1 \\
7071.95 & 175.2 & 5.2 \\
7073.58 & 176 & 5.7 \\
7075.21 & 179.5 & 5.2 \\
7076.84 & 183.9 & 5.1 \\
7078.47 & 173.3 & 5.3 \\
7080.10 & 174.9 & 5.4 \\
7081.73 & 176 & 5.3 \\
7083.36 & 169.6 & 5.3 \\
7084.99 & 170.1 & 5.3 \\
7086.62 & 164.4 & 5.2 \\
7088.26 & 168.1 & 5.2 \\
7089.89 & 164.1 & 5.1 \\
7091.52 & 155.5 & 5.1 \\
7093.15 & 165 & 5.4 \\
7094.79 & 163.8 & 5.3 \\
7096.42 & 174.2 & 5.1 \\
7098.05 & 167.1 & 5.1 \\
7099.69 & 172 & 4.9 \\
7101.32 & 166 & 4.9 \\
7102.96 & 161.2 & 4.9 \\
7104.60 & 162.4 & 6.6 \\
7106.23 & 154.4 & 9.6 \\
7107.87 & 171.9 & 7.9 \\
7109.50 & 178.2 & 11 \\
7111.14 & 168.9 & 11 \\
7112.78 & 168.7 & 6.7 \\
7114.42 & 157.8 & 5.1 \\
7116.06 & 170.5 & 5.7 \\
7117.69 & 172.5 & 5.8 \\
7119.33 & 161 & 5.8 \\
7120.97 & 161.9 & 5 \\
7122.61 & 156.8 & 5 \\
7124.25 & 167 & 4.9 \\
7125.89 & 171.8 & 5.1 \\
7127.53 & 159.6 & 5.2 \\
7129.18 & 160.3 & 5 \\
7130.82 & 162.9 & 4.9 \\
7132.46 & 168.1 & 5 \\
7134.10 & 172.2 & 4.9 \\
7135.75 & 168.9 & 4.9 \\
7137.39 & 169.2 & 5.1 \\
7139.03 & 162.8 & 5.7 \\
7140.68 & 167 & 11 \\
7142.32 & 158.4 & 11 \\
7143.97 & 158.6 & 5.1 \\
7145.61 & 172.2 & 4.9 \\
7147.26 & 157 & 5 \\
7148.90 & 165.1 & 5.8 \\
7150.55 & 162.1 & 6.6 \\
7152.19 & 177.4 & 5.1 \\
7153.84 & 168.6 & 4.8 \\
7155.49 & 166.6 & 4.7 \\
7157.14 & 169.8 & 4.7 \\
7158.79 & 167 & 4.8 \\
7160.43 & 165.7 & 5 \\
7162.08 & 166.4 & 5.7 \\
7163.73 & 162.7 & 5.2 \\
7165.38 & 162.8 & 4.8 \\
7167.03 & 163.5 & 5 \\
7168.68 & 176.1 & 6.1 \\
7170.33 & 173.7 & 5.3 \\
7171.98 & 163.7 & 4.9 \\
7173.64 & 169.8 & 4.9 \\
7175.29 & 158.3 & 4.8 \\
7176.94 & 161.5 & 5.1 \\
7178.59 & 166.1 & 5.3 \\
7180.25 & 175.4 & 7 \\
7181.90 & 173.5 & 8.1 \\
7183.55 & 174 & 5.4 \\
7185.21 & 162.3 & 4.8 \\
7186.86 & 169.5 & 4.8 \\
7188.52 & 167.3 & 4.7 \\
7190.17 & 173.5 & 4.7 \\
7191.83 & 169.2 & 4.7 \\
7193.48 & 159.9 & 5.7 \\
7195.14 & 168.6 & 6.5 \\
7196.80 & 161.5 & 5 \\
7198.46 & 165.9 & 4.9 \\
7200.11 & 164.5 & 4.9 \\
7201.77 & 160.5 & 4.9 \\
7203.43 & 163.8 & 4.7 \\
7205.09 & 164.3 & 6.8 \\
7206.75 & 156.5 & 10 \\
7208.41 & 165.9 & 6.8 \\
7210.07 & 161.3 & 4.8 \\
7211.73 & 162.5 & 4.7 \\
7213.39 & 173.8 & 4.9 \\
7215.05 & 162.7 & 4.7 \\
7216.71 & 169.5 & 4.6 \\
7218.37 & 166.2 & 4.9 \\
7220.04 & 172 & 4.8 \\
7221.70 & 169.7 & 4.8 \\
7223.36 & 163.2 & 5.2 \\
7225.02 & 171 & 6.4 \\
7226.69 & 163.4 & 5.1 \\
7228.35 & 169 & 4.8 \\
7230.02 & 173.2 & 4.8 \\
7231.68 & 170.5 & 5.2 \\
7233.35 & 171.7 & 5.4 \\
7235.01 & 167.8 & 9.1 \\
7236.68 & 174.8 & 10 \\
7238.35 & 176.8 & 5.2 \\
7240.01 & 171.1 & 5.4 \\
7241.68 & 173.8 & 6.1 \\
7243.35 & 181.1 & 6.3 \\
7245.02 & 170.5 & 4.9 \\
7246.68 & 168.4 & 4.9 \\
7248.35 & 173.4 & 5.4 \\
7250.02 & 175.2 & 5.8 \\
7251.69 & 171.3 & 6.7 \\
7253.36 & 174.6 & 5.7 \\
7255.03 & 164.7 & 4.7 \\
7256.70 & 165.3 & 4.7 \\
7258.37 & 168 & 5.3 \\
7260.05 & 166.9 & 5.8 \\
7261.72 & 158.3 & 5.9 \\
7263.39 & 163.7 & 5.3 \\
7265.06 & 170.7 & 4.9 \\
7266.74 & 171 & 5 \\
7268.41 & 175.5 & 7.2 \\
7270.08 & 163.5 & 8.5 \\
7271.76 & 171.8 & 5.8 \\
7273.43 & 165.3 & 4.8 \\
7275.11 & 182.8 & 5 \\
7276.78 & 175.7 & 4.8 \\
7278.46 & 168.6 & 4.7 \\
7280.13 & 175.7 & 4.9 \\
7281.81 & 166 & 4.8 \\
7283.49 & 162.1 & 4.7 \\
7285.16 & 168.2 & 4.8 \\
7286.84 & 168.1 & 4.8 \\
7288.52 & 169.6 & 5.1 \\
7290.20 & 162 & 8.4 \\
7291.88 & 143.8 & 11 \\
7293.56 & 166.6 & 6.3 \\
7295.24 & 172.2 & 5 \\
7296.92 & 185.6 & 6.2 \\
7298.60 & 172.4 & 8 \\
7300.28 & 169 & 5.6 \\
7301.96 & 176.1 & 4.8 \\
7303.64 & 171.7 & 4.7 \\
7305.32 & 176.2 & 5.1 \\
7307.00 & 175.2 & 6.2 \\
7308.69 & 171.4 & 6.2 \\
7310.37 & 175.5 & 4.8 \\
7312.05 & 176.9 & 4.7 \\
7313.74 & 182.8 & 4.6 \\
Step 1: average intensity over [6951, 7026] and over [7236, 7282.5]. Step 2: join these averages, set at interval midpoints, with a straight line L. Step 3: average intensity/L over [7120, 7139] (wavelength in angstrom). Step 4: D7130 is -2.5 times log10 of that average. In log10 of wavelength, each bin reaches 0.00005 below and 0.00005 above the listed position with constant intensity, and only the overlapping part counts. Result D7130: 0.06 mag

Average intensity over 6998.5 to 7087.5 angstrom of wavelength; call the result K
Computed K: 178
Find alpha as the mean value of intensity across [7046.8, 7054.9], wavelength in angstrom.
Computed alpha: 179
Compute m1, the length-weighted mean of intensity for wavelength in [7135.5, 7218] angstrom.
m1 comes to 166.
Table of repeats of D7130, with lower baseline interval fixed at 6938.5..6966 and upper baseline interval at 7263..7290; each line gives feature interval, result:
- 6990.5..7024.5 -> -0.032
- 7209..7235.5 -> 0.019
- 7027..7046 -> -0.039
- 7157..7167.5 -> 0.044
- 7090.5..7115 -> 0.048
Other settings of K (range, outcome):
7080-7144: 166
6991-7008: 180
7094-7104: 167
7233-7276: 171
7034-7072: 178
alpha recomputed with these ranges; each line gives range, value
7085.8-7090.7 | 165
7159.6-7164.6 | 165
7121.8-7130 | 163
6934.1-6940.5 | 180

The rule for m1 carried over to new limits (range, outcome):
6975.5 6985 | 173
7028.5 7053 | 180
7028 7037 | 177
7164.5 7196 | 168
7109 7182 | 166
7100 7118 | 167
